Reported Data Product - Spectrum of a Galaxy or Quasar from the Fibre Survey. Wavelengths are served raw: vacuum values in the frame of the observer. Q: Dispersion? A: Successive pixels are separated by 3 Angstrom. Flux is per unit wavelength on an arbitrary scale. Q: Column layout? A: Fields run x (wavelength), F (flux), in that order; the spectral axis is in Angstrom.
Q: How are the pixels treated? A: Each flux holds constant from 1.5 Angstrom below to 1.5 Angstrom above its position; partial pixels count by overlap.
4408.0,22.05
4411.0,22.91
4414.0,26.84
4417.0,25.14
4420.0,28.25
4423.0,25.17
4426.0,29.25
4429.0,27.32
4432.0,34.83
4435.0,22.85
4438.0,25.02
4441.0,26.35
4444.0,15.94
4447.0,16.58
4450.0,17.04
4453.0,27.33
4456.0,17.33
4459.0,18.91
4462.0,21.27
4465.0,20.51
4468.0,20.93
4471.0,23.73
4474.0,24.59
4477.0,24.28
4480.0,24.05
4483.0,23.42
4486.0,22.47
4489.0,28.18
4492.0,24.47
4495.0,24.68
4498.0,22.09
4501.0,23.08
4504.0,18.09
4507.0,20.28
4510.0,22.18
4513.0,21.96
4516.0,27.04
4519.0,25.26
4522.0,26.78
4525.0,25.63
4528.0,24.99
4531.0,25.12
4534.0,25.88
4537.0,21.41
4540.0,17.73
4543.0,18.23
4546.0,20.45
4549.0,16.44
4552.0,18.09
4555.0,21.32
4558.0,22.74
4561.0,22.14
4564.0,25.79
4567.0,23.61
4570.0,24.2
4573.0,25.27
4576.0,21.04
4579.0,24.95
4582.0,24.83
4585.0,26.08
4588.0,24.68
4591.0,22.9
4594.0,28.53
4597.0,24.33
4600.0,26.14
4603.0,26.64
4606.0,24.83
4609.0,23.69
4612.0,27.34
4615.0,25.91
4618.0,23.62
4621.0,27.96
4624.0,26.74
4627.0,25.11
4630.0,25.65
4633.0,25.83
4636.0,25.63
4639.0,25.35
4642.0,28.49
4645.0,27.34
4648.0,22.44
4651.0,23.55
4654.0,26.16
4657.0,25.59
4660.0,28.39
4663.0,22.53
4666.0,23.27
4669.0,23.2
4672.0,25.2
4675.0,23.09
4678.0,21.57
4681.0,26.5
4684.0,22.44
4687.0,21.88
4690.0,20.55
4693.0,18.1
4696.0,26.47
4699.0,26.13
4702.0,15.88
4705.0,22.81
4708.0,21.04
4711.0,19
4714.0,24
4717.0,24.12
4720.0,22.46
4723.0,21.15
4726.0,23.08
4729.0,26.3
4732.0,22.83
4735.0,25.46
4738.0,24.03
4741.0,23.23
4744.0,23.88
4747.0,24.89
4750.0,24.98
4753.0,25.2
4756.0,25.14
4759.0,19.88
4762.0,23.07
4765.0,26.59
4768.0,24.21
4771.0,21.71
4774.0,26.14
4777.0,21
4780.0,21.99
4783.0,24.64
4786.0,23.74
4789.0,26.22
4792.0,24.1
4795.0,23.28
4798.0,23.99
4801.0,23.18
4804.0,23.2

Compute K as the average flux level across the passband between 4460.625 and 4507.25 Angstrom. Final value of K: 23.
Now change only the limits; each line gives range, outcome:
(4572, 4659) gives 25.4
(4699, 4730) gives 22.1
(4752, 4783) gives 23.5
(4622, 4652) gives 25.7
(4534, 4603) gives 22.9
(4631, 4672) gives 25.2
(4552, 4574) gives 23.2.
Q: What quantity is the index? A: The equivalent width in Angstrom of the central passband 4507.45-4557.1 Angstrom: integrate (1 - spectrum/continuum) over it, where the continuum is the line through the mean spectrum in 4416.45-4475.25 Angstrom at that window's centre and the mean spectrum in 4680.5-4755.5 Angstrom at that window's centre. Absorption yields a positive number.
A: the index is 1.9 Angstrom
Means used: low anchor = 23.4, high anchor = 23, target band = 22.4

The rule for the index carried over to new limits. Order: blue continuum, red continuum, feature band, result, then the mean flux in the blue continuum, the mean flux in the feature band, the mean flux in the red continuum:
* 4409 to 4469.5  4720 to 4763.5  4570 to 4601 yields -1.59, 23.5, 24.8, 23.7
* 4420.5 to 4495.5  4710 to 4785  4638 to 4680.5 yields -2.16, 23.5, 24.8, 23.6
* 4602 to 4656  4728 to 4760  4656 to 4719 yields 5.09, 25.7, 22.9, 24.2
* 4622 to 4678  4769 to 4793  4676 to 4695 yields 2.11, 25.1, 22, 23.7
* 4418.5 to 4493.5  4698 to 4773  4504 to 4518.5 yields 0.61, 23.6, 22.5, 23.2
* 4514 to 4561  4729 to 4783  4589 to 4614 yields -2.92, 22.5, 25.5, 23.9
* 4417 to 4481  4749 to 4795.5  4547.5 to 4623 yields -1.65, 23.4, 24.1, 23.9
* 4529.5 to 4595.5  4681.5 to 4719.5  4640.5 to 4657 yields -2.44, 22.8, 25.6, 22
